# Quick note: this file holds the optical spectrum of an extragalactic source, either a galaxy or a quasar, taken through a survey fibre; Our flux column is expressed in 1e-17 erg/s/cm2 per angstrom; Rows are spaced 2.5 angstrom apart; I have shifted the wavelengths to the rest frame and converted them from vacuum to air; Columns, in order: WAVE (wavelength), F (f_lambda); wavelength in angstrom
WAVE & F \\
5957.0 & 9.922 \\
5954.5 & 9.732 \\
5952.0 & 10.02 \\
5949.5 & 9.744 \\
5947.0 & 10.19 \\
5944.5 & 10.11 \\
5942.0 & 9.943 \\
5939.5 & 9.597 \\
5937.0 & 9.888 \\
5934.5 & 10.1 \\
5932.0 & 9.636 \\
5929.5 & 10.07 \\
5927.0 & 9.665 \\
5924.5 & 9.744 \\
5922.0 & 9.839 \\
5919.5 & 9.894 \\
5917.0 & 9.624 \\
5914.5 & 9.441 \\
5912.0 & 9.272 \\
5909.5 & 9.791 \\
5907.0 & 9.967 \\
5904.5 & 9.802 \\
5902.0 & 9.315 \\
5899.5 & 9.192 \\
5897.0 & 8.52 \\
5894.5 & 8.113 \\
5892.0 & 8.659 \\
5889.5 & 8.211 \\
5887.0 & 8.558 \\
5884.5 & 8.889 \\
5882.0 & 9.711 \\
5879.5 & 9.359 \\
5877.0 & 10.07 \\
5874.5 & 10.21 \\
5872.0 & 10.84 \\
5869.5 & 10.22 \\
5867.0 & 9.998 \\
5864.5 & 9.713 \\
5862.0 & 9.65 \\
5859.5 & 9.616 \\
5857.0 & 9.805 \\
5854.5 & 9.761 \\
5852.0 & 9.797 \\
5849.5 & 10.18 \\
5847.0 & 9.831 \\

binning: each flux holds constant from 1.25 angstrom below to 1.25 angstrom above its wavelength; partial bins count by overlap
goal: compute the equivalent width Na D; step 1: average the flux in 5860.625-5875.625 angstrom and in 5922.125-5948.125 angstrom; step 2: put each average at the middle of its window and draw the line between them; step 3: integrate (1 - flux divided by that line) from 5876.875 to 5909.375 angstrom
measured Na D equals 3.0 angstrom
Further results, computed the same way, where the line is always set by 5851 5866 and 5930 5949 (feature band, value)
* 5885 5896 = 1.5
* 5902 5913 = 0.2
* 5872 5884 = -0.1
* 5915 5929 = 0.2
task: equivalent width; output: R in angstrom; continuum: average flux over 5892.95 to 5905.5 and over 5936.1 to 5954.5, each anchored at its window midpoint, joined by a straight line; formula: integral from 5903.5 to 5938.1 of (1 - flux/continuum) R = -1.3 angstrom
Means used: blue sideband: 8.96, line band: 9.77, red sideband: 9.91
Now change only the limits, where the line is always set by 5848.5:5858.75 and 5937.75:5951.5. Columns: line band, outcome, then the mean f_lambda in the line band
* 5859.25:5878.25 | -0.4 angstrom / 10.1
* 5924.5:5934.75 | 0.1 angstrom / 9.83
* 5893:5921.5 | 1.5 angstrom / 9.36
